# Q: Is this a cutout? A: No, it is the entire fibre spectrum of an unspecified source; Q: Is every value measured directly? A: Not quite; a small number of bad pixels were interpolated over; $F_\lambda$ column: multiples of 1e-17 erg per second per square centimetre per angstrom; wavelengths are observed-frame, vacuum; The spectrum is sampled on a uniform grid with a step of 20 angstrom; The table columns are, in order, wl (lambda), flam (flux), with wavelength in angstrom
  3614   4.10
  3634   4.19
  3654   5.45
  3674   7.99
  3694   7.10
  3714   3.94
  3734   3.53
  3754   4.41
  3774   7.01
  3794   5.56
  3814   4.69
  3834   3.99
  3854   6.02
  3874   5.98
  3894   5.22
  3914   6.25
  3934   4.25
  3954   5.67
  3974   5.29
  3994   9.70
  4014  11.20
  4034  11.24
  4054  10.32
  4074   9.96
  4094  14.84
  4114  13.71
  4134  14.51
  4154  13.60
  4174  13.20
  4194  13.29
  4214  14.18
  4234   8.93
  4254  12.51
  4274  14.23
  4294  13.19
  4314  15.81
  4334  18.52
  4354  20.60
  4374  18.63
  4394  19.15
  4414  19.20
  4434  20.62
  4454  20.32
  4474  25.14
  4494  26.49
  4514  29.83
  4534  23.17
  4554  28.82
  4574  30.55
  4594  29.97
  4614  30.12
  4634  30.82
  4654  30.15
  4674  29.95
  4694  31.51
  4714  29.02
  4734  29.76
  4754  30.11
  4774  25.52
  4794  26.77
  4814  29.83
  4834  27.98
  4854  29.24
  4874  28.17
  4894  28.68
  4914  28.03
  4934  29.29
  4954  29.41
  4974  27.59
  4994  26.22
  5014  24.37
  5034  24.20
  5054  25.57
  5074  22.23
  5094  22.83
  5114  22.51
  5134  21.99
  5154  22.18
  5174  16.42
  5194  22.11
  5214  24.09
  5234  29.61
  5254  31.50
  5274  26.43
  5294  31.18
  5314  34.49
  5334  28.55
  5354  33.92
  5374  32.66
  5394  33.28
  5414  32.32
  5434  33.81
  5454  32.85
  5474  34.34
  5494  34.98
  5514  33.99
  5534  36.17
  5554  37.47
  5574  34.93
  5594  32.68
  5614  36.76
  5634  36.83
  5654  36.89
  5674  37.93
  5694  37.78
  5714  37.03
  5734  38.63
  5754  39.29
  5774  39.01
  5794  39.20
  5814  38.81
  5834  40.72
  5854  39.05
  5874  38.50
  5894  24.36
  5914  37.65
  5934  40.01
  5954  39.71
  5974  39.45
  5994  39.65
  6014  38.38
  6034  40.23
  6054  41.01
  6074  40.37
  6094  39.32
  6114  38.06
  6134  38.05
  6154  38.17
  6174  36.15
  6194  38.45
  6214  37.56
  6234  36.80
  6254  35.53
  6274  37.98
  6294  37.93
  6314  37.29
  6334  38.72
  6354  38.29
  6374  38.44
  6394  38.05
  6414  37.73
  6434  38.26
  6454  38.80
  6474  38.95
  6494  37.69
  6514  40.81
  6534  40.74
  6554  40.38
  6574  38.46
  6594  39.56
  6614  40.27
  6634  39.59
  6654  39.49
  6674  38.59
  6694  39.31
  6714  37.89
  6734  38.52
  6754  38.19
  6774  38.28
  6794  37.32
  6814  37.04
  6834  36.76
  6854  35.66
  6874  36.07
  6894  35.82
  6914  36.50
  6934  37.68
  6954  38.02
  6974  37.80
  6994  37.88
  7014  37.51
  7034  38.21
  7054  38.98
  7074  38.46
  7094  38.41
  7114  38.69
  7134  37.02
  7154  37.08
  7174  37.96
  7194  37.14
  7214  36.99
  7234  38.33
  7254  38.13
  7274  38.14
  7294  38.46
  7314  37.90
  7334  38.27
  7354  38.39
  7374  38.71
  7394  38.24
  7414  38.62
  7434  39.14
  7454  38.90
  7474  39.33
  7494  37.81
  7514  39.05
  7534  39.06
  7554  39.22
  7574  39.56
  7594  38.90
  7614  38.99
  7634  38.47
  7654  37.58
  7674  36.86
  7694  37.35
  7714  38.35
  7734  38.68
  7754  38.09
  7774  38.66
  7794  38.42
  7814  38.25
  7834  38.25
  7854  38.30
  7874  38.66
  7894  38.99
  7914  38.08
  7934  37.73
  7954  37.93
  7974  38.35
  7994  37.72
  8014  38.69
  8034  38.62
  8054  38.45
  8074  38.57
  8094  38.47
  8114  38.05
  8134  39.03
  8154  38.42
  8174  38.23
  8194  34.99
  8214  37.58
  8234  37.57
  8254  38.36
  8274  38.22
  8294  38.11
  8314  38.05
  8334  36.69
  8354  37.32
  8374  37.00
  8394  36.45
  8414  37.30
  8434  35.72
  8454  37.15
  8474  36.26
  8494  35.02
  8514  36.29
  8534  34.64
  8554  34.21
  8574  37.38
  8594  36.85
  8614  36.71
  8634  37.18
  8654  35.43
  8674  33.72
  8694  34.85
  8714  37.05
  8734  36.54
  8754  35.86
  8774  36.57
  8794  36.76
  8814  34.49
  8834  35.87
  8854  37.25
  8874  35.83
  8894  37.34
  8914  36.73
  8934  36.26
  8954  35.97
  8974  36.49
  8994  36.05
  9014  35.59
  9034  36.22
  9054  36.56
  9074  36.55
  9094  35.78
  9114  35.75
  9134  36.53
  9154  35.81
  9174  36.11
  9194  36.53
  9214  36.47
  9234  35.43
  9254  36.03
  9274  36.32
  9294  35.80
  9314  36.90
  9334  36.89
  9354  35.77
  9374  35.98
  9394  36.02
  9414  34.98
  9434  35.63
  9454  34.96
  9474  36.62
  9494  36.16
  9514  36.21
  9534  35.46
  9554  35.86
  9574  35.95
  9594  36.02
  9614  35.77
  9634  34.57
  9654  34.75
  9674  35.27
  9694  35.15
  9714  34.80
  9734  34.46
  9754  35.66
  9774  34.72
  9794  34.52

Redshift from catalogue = 0.000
